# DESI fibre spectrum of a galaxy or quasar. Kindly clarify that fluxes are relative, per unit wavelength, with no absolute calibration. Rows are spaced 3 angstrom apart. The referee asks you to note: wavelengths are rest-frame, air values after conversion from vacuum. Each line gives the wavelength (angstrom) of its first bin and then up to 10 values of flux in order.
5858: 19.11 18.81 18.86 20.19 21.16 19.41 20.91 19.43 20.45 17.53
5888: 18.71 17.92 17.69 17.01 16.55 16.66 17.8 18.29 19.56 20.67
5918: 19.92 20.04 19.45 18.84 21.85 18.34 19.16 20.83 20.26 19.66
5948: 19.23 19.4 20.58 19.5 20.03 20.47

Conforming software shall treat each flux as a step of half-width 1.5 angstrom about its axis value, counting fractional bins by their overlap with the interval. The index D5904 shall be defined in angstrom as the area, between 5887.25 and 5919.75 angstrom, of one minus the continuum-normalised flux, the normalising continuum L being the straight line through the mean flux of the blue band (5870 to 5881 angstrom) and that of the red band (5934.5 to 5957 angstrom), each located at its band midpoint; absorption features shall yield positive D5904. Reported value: 2.84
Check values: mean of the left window 20.1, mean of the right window 19.8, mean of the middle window 18.3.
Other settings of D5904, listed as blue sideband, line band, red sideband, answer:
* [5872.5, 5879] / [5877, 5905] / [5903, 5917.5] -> 2.20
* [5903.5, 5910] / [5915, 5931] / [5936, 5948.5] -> -1.05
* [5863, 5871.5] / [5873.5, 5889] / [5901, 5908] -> -0.29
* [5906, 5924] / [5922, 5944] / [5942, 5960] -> -0.21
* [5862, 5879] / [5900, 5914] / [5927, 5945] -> 1.38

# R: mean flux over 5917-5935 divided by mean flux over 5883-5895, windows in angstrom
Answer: 1.1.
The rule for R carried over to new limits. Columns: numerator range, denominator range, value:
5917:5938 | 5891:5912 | 1.12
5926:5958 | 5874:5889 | 1.02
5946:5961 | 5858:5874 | 1.00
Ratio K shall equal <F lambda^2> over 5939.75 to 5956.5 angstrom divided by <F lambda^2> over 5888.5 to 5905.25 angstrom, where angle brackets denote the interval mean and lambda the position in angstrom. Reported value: 1.17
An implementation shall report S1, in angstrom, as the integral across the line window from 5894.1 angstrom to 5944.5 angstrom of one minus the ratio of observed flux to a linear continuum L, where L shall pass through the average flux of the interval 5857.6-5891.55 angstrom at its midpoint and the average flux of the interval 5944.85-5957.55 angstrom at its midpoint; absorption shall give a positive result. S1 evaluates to 1.37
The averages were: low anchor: 19.4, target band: 19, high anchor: 19.7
